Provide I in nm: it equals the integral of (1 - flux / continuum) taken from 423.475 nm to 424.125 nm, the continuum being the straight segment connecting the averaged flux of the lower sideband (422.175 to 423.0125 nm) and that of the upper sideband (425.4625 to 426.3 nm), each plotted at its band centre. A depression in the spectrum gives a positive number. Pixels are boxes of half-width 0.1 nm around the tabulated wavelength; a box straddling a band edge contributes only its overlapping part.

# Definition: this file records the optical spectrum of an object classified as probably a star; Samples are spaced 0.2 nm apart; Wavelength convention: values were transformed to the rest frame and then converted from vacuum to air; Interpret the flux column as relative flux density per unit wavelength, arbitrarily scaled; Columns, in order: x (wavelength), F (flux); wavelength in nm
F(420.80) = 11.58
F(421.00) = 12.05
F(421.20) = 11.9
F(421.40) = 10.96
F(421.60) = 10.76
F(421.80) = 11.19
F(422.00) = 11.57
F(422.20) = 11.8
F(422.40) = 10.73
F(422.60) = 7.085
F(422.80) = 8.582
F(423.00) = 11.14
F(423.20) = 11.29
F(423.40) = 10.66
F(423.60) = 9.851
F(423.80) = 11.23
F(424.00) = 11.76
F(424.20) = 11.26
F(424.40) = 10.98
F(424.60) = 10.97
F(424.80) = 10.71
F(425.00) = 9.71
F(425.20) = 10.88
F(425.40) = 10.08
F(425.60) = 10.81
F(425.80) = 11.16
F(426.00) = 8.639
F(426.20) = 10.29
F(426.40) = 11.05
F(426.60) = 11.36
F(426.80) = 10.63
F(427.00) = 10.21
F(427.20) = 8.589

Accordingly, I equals -0.08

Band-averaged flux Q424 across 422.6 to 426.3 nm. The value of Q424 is 10.5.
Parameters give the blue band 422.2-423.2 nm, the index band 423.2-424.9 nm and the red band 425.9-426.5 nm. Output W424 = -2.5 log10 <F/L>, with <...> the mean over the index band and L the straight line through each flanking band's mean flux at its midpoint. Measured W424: -0.111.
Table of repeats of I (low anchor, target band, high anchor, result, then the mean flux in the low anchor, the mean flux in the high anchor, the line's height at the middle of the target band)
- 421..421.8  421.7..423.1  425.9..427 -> 0.104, 11.3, 10.4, 11.1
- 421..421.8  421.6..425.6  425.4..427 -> 0.120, 11.3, 10.5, 10.9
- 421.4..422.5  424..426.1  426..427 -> 0.035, 11.2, 10.6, 10.8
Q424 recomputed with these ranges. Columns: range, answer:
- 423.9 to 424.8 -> 11.2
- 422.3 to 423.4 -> 9.85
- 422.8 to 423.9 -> 10.6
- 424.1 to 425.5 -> 10.7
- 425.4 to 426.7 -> 10.5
